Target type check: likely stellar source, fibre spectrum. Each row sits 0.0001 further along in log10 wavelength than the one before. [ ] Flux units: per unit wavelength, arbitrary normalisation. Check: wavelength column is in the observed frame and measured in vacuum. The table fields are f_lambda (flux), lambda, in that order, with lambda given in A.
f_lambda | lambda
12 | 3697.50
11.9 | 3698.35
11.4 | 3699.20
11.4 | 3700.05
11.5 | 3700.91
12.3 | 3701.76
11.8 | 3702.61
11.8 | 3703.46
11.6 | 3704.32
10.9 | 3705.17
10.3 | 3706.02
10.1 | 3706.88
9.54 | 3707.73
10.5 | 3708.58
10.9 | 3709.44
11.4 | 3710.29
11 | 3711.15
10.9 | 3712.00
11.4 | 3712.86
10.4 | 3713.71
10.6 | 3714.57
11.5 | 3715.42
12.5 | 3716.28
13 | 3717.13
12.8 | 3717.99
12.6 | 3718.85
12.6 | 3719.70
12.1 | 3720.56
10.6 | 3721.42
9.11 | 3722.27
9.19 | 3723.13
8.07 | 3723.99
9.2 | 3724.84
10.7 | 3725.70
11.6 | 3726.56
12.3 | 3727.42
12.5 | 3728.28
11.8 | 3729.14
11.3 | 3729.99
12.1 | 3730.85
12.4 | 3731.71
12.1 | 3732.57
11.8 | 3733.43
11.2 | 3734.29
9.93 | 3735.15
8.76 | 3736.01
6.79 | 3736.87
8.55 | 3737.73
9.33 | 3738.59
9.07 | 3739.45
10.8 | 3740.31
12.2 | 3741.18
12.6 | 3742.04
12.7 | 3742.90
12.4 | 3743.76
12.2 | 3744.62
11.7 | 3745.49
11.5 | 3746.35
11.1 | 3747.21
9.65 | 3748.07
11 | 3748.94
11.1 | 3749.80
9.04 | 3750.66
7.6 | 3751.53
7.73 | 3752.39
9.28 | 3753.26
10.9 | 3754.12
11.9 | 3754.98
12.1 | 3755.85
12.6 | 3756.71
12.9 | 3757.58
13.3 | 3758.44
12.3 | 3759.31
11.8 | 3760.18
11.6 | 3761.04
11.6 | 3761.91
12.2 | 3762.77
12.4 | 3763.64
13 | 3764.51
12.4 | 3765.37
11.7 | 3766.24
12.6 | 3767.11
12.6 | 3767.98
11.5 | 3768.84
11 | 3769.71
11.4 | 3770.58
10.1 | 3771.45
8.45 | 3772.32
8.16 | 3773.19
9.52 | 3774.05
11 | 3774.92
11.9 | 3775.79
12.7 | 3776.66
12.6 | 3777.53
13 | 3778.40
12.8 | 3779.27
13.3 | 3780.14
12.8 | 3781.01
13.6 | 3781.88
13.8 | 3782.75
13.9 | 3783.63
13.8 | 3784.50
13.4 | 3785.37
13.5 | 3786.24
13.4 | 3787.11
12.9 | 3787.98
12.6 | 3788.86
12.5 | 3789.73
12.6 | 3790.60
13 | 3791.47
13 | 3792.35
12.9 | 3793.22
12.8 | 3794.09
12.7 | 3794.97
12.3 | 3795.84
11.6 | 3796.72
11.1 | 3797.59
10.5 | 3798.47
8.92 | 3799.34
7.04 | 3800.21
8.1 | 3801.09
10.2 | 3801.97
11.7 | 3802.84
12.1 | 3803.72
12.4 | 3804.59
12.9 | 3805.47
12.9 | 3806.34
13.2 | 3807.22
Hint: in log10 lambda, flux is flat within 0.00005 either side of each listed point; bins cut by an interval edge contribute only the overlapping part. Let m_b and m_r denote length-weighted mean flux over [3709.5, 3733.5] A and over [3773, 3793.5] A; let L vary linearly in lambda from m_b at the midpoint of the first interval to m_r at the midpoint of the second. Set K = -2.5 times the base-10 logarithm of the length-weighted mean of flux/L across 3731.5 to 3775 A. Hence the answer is 0.095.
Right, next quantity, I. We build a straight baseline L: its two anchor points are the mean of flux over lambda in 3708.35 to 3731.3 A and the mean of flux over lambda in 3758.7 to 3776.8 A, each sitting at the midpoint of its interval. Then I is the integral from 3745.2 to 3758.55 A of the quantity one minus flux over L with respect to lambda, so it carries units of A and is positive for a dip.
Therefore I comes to 0.7 A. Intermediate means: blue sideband 11.2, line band 10.8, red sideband 11.4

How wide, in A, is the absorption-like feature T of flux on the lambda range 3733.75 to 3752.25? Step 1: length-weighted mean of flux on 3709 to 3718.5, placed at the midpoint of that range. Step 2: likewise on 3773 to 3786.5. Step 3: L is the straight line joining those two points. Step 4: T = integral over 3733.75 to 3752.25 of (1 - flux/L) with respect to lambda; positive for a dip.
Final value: 2.4 A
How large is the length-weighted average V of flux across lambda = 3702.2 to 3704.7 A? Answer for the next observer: 11.7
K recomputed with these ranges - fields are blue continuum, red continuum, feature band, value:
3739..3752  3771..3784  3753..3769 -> -0.065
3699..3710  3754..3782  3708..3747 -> 0.027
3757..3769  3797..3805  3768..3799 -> -0.095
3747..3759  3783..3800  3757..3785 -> -0.049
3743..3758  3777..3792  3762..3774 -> 0.067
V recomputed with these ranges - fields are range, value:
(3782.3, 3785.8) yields 13.7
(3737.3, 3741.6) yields 9.97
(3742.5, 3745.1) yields 12.4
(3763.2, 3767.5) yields 12.4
